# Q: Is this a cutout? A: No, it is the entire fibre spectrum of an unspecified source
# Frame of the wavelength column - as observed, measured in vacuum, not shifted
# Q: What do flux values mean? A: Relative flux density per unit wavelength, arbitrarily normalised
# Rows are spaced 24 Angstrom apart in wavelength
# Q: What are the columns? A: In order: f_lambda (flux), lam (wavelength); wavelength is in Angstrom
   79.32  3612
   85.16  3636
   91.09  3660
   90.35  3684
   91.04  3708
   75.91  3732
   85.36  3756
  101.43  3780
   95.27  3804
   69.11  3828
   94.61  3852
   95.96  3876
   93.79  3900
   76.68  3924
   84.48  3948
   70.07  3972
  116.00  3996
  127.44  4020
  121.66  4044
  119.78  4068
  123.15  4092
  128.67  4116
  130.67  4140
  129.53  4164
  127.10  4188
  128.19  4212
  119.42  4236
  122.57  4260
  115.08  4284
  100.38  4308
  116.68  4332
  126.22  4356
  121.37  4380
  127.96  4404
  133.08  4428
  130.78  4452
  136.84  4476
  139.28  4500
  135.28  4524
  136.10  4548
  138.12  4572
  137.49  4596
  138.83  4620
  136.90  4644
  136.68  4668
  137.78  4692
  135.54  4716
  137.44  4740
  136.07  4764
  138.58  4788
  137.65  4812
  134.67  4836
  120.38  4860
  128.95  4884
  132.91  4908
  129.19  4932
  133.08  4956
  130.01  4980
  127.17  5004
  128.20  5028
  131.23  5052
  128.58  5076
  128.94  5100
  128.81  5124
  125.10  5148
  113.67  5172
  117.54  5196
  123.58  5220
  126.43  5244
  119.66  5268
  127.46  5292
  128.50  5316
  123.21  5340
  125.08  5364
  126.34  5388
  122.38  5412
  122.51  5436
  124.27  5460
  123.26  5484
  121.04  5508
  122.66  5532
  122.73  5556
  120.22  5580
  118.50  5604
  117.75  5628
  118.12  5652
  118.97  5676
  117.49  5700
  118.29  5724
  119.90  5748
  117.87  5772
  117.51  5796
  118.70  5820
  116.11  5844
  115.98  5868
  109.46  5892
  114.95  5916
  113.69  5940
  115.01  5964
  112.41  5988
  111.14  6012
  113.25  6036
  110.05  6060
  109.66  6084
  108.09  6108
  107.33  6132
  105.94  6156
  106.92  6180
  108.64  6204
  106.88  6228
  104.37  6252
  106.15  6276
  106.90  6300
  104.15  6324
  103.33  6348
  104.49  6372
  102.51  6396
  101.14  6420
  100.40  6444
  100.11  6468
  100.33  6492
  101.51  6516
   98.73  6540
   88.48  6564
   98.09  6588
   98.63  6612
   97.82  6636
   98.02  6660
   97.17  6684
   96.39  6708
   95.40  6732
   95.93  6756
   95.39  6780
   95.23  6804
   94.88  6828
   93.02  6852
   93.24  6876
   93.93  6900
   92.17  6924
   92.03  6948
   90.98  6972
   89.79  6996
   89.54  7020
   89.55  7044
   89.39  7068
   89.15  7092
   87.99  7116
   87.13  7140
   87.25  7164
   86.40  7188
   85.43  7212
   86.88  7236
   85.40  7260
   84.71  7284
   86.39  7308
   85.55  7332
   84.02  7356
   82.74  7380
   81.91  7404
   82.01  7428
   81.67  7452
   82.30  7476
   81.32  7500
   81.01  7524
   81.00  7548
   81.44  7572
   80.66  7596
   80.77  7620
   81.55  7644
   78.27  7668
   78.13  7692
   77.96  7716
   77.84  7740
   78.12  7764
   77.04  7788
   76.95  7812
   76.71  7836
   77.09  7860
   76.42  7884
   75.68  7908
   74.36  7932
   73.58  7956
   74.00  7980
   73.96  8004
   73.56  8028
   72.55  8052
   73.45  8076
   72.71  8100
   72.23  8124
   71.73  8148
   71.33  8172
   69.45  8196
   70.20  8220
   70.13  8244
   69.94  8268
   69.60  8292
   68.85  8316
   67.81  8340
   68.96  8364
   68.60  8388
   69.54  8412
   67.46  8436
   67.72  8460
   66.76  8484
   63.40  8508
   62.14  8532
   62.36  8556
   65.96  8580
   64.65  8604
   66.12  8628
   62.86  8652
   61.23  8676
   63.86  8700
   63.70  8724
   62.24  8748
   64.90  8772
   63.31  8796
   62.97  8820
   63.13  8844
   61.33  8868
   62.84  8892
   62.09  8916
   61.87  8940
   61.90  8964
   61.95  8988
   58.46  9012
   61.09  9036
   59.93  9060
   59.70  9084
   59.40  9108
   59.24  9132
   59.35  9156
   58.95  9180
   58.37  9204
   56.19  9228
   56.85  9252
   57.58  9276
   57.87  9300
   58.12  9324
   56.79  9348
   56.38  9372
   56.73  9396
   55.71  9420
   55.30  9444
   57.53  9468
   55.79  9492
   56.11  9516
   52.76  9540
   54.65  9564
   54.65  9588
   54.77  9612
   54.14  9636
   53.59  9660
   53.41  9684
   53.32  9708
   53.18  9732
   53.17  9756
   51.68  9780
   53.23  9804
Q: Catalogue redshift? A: 0.000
